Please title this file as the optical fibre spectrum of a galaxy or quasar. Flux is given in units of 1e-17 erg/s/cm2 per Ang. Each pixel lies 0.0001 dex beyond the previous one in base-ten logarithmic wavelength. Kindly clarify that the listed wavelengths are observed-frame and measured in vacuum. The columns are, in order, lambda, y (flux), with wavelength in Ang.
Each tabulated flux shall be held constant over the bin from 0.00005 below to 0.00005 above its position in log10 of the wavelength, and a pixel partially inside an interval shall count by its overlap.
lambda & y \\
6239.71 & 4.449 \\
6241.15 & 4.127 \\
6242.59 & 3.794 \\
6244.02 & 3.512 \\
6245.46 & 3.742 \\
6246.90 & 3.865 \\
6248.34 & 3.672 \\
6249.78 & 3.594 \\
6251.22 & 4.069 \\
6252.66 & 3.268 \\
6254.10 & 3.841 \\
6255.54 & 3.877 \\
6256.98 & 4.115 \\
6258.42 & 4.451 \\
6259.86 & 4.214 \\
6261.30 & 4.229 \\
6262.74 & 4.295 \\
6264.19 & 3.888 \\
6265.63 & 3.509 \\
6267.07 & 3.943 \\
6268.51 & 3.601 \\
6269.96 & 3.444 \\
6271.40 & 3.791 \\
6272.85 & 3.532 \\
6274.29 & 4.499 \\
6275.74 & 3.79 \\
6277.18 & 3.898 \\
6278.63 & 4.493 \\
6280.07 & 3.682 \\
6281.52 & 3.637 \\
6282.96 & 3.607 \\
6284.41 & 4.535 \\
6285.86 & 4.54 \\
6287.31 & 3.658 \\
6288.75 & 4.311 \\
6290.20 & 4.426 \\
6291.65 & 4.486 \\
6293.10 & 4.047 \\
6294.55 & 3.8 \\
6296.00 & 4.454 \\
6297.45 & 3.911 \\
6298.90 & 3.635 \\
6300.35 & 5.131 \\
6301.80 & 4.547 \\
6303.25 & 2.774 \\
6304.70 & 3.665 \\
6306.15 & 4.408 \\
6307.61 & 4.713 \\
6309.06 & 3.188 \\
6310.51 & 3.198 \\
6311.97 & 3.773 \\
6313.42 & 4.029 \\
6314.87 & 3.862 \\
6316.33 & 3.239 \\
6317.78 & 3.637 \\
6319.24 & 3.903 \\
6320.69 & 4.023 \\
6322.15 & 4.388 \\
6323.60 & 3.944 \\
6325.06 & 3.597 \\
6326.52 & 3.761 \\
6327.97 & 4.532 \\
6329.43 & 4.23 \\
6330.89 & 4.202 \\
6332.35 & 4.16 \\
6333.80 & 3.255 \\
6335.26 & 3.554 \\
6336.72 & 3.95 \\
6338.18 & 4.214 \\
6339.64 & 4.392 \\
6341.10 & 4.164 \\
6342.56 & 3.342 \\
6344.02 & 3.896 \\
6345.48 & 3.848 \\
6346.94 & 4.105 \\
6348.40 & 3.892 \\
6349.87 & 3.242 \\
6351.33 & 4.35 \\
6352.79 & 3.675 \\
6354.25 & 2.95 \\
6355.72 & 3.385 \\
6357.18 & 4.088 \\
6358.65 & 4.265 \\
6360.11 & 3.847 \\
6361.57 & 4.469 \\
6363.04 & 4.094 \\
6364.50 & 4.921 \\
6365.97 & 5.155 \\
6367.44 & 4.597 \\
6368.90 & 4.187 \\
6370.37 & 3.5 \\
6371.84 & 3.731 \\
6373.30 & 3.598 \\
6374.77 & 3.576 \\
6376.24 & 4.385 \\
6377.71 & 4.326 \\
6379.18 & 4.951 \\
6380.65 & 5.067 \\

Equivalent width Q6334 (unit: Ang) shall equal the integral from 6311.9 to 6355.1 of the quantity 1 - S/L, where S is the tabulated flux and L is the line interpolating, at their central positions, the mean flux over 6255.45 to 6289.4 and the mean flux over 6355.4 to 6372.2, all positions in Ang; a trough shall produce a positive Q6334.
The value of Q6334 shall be 2.79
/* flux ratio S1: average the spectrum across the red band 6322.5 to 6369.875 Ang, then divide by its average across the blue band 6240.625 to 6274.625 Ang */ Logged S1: 1.04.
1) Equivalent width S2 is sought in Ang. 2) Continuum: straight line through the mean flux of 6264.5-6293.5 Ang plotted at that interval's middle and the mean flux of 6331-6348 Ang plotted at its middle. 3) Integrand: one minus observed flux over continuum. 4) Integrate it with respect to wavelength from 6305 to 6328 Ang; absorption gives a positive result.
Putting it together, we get 0.4 Ang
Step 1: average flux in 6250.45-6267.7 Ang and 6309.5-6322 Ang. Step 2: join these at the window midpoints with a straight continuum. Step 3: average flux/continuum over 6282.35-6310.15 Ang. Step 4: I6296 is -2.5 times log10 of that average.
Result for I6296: -0.075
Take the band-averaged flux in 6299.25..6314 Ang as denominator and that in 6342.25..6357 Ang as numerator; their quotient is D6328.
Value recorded 0.94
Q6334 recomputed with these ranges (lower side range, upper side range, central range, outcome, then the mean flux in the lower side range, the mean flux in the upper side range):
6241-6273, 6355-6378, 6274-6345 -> 0.02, 3.84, 4.13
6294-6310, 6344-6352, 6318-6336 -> -0.05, 4.01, 3.88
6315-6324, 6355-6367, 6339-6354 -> 1.00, 3.85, 4.29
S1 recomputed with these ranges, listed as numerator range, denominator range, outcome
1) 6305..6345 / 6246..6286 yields 1.00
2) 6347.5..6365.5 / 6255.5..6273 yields 1.01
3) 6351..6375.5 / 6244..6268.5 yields 1.03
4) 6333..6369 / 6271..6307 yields 0.98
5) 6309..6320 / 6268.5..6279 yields 0.94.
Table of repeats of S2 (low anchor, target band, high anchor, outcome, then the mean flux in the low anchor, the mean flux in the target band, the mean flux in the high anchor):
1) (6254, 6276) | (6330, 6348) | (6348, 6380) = 0.5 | 3.94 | 3.93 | 4.06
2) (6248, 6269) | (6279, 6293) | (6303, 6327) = -0.9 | 3.91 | 4.11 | 3.79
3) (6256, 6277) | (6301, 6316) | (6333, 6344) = 0.3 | 3.95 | 3.81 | 3.85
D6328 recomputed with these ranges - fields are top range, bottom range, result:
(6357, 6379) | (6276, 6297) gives 1.02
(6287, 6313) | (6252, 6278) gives 1.03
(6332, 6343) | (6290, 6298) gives 0.93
